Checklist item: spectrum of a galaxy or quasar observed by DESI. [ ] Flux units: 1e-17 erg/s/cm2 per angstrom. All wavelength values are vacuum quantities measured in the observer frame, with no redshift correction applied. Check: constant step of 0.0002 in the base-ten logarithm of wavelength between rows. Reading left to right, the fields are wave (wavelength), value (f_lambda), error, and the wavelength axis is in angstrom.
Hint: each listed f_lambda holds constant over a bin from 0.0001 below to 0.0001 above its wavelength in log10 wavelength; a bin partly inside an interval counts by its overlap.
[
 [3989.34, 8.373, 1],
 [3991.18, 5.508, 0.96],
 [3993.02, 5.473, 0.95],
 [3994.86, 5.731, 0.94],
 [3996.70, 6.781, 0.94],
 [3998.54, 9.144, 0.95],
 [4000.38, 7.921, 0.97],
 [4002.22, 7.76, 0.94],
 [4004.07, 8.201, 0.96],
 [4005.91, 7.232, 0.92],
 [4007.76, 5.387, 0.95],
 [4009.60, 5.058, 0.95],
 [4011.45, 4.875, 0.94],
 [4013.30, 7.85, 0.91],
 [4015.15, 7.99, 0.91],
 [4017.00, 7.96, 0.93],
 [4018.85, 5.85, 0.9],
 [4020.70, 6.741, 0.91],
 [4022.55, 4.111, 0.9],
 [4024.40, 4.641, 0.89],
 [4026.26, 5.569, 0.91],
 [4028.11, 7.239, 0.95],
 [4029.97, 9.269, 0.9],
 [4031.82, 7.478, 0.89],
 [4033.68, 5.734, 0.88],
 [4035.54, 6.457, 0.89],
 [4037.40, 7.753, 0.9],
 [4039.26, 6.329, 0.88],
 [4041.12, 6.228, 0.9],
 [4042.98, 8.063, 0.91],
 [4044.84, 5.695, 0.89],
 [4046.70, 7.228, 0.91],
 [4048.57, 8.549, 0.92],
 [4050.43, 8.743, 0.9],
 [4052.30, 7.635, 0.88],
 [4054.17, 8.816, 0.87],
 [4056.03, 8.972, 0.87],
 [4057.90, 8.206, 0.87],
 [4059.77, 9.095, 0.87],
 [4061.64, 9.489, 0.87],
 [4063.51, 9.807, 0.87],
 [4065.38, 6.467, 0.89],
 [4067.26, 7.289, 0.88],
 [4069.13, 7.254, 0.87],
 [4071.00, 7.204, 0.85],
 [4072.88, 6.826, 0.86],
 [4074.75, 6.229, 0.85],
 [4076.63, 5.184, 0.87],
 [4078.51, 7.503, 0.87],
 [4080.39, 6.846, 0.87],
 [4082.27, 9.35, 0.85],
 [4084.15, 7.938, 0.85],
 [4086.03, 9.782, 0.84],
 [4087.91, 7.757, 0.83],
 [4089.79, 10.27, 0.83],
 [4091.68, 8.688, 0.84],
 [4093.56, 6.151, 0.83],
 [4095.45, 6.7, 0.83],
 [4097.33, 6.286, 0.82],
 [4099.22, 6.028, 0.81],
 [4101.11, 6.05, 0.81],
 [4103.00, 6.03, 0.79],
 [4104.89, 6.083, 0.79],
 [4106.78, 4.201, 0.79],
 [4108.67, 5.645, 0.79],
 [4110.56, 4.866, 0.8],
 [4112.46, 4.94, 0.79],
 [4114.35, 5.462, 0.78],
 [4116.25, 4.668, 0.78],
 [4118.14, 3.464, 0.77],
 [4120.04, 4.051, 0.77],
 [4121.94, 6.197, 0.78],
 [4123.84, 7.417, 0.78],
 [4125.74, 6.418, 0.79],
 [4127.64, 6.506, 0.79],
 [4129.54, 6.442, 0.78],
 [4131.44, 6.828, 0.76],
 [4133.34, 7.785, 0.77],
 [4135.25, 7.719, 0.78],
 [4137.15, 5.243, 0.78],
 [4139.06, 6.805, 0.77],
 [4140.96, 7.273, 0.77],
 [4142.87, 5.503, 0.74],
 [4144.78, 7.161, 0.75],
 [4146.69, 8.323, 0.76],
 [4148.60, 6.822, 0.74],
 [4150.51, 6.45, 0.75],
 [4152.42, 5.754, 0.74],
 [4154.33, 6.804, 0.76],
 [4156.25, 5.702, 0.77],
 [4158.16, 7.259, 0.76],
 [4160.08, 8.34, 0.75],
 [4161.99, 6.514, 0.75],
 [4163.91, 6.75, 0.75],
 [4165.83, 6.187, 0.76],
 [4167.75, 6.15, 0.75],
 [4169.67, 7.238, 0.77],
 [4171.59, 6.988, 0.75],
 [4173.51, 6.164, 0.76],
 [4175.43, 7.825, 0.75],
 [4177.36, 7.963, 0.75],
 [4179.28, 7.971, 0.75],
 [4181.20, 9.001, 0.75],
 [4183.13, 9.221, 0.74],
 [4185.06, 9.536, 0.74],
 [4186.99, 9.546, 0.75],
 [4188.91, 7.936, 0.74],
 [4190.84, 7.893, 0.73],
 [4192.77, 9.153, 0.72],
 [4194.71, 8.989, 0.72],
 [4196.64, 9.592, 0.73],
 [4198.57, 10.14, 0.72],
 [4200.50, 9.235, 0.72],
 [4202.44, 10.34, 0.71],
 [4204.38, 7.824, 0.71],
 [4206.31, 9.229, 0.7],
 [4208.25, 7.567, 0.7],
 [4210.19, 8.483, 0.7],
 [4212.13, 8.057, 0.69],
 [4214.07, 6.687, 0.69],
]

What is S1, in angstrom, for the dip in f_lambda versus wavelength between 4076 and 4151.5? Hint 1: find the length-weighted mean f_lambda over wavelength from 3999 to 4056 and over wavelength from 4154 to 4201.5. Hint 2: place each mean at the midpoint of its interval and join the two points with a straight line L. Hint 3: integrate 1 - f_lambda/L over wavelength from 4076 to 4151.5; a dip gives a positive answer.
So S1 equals 9.59 angstrom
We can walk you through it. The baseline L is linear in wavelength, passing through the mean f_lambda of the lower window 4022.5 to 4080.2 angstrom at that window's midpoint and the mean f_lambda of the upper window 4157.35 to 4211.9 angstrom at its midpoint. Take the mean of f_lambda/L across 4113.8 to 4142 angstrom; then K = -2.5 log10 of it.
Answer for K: 0.26 mag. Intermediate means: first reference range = 7.3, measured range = 6.16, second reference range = 8.18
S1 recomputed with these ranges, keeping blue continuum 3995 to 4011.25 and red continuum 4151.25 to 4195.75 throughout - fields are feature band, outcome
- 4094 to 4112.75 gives 4.2 angstrom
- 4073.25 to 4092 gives -1.6 angstrom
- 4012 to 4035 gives 1.3 angstrom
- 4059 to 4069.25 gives -1.5 angstrom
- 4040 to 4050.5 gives -0.2 angstrom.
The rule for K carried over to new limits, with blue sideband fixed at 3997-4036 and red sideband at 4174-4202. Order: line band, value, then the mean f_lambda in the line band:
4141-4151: 0.20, 6.91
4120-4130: 0.26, 6.35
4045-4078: -0.07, 7.77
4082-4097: -0.08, 8.2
